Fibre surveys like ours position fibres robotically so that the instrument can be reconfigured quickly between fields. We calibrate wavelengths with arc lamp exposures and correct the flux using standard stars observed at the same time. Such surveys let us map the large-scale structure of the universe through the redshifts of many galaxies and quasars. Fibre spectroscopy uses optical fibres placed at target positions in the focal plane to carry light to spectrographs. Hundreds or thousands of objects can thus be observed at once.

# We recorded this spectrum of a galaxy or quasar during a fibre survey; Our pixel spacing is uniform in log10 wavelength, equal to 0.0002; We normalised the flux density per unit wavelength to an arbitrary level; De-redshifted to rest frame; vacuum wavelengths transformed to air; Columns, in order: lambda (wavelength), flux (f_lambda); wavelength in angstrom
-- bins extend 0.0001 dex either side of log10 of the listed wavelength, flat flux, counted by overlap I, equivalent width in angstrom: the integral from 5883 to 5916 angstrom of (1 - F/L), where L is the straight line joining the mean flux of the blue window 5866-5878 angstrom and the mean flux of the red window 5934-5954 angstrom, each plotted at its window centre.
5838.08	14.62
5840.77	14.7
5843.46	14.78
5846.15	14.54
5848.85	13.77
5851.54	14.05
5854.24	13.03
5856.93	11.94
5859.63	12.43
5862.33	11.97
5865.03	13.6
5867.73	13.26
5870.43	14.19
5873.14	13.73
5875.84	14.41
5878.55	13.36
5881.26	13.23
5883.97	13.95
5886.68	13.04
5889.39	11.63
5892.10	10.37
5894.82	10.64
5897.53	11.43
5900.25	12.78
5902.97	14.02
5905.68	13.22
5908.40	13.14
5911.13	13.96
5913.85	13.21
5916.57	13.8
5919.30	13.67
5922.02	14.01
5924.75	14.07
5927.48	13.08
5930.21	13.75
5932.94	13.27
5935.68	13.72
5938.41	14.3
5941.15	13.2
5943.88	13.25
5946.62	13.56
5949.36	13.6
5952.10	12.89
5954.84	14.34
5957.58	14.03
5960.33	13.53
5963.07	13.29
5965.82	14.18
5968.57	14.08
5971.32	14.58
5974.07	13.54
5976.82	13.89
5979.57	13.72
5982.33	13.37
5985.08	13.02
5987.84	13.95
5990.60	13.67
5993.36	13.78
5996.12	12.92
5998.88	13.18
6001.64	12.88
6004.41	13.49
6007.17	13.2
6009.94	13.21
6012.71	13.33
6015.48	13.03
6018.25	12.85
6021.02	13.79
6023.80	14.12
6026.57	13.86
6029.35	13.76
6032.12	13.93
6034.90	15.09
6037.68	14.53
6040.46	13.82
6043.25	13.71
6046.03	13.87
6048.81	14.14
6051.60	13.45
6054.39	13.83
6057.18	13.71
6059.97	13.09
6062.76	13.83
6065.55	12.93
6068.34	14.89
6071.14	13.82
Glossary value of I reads 2.6 angstrom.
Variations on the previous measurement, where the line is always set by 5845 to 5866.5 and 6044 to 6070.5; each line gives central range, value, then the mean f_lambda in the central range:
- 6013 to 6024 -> 0.2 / 13.4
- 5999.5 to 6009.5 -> 0.3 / 13.2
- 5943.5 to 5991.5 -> -0.8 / 13.7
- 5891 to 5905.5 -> 1.4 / 12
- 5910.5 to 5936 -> -0.6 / 13.6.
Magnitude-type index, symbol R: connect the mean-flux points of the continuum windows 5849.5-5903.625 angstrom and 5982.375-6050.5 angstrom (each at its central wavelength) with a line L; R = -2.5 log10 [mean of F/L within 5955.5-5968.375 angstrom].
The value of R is -0.04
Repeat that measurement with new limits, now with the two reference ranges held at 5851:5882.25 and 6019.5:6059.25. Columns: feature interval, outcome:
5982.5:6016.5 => 0.04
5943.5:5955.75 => 0.01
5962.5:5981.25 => -0.02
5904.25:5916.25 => 0.00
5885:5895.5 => 0.16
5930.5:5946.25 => 0.00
